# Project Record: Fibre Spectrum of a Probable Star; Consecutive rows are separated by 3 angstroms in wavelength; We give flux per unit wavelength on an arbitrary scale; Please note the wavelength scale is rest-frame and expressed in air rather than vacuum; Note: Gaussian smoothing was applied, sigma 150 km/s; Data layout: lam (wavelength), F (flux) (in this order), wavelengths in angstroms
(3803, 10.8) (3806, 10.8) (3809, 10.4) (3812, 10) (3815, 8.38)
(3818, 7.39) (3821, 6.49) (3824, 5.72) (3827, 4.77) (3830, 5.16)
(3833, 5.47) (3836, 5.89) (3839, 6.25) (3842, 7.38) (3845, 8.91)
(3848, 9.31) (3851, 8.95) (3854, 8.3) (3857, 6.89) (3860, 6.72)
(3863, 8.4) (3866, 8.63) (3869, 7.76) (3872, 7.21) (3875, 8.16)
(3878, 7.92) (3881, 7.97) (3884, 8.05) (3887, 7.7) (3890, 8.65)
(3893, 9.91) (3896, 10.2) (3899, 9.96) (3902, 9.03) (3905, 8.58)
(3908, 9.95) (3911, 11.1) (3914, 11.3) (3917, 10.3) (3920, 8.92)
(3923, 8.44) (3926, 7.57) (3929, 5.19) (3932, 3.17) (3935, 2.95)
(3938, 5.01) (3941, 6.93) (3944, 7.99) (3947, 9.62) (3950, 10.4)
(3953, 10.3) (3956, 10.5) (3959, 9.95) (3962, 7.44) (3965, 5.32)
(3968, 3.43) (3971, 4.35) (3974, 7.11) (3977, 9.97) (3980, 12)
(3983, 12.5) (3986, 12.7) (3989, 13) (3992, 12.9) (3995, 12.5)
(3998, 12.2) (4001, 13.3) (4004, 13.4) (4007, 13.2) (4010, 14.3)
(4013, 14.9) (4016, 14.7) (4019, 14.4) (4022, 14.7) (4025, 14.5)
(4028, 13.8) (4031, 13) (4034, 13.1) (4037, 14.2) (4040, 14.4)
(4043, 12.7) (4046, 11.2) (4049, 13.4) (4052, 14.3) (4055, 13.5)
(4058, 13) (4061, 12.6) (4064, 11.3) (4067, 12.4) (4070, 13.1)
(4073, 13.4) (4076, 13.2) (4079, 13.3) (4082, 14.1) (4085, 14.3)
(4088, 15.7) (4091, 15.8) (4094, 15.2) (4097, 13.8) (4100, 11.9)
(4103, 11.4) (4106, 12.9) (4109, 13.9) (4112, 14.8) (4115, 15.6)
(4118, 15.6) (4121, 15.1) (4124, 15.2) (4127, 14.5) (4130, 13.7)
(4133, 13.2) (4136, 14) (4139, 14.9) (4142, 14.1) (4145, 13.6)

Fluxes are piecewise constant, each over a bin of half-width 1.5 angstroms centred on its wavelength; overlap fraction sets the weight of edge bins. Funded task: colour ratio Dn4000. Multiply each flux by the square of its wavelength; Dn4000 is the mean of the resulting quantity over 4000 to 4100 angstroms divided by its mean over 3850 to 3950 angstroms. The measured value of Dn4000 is 1.81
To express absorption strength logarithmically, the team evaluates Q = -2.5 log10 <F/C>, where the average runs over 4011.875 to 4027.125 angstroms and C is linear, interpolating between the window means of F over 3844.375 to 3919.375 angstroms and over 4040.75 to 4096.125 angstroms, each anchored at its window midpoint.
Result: -0.19 mag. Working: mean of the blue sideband 8.79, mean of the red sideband 13.5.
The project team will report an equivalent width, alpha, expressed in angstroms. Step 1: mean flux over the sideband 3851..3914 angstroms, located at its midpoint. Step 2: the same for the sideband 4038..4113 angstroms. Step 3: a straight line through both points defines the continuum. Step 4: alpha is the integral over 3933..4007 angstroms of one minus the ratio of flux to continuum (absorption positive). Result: 9.9 angstroms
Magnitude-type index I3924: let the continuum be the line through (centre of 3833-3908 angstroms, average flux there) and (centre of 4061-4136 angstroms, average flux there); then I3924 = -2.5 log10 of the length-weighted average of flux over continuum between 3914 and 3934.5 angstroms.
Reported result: 0.27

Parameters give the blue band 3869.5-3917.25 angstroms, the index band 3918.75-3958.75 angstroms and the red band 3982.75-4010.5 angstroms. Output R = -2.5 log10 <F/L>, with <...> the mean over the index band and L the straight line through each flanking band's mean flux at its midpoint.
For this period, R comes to 0.40 mag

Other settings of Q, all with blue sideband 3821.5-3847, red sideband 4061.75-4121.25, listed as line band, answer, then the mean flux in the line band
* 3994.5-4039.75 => -0.19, 13.8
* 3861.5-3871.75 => -0.13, 8.13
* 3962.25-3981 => 0.43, 6.92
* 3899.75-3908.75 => -0.11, 9.19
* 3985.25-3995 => -0.18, 12.8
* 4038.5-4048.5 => -0.04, 12.8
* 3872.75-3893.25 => -0.07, 8.2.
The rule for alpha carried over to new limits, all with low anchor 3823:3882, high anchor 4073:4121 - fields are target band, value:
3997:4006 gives -1.2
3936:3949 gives 3.3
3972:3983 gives 1.0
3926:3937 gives 6.0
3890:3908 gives -1.9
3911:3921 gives -1.5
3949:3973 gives 6.1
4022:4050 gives -2.4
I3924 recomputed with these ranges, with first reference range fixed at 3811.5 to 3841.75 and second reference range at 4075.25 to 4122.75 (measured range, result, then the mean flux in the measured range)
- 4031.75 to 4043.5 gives -0.10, 13.6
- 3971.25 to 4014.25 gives -0.09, 12.2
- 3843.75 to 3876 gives -0.10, 8.11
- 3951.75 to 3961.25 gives 0.01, 10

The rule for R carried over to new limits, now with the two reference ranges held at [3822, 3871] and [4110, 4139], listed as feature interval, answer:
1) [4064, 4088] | -0.01 mag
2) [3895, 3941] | 0.12 mag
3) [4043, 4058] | -0.03 mag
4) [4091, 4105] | 0.04 mag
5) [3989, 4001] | -0.14 mag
